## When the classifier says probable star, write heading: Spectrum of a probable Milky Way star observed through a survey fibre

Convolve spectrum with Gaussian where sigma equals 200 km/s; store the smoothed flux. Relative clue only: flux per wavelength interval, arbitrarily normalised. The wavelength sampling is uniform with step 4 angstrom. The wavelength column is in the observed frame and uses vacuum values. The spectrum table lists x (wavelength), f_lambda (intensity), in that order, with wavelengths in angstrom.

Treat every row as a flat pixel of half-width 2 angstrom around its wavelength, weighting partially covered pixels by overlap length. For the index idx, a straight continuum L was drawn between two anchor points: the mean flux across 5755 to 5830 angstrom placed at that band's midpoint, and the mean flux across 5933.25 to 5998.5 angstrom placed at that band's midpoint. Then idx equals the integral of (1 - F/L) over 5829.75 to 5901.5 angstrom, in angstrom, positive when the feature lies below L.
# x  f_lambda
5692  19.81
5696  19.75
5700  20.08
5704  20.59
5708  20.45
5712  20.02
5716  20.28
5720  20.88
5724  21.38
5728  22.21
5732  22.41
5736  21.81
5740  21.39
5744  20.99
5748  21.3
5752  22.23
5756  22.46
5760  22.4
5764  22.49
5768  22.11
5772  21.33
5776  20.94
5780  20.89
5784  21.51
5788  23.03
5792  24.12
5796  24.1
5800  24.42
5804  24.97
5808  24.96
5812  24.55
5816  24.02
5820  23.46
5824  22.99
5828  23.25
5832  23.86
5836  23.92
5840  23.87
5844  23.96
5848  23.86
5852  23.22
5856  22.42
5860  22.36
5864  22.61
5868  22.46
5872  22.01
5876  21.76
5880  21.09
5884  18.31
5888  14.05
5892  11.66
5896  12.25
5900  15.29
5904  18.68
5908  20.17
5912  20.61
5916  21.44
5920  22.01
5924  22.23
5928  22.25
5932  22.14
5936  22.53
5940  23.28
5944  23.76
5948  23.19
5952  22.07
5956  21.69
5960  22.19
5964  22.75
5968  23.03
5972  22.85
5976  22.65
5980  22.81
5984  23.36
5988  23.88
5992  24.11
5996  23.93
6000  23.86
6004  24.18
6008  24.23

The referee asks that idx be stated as 7.77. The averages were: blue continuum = 23.1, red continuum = 23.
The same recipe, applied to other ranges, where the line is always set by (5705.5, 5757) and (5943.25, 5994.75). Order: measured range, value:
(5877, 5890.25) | 2.6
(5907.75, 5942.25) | 1.1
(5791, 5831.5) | -4.1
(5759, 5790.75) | -0.4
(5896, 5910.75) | 3.4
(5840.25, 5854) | -1.0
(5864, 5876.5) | 0.0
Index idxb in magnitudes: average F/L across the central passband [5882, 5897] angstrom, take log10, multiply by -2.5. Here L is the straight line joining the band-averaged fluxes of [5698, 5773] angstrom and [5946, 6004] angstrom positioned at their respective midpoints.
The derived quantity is 0.50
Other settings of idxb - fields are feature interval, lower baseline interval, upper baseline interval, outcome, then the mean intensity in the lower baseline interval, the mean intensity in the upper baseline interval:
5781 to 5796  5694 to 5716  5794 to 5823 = 0.03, 20.2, 24.3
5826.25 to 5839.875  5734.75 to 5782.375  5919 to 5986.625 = -0.08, 21.7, 22.7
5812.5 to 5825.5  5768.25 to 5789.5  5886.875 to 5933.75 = -0.15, 21.6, 18.6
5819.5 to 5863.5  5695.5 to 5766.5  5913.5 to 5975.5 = -0.07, 21.3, 22.5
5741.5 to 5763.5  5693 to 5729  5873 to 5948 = -0.08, 20.6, 19.8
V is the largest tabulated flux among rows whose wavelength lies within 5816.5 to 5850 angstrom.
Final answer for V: 23.96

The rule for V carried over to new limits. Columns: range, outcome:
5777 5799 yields 24.12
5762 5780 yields 22.49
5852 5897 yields 23.22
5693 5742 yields 22.41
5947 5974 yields 23.19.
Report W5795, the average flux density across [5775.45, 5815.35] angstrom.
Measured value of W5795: 23.5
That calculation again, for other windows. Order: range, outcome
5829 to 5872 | 23.2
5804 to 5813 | 24.8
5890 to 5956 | 20.3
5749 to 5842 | 23.1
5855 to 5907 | 18.8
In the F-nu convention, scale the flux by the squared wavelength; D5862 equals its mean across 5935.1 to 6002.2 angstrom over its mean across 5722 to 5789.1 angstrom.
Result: 1.14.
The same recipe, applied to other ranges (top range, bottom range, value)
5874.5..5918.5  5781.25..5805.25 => 0.78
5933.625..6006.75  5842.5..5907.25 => 1.21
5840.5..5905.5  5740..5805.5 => 0.92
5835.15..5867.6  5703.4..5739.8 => 1.15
